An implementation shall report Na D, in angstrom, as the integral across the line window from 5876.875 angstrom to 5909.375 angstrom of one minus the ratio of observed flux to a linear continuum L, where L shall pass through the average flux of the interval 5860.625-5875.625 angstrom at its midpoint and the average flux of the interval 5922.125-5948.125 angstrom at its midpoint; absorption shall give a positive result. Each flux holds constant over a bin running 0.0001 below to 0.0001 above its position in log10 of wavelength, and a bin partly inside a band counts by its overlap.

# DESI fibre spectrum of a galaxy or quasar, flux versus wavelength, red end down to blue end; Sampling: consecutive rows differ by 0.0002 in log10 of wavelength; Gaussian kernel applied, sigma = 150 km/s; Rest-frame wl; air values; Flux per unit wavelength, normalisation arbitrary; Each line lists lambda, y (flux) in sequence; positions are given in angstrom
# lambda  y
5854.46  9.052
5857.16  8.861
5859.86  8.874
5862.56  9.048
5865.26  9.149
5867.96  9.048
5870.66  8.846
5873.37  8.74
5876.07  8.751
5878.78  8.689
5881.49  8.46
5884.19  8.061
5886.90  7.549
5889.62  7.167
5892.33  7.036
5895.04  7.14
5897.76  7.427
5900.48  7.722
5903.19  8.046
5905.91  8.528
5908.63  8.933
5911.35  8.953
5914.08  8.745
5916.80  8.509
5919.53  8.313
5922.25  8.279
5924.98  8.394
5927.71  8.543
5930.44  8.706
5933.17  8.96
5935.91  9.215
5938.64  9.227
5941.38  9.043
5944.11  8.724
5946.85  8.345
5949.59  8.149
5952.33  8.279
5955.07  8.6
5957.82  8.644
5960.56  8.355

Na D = 3.6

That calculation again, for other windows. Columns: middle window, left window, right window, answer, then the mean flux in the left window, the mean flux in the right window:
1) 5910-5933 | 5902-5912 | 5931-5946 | 0.5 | 8.6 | 8.99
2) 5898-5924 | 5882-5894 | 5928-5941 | -0.5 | 7.52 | 8.98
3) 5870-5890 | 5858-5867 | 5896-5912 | 0.8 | 9.01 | 8.21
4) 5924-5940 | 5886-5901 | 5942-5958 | -1.5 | 7.31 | 8.47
